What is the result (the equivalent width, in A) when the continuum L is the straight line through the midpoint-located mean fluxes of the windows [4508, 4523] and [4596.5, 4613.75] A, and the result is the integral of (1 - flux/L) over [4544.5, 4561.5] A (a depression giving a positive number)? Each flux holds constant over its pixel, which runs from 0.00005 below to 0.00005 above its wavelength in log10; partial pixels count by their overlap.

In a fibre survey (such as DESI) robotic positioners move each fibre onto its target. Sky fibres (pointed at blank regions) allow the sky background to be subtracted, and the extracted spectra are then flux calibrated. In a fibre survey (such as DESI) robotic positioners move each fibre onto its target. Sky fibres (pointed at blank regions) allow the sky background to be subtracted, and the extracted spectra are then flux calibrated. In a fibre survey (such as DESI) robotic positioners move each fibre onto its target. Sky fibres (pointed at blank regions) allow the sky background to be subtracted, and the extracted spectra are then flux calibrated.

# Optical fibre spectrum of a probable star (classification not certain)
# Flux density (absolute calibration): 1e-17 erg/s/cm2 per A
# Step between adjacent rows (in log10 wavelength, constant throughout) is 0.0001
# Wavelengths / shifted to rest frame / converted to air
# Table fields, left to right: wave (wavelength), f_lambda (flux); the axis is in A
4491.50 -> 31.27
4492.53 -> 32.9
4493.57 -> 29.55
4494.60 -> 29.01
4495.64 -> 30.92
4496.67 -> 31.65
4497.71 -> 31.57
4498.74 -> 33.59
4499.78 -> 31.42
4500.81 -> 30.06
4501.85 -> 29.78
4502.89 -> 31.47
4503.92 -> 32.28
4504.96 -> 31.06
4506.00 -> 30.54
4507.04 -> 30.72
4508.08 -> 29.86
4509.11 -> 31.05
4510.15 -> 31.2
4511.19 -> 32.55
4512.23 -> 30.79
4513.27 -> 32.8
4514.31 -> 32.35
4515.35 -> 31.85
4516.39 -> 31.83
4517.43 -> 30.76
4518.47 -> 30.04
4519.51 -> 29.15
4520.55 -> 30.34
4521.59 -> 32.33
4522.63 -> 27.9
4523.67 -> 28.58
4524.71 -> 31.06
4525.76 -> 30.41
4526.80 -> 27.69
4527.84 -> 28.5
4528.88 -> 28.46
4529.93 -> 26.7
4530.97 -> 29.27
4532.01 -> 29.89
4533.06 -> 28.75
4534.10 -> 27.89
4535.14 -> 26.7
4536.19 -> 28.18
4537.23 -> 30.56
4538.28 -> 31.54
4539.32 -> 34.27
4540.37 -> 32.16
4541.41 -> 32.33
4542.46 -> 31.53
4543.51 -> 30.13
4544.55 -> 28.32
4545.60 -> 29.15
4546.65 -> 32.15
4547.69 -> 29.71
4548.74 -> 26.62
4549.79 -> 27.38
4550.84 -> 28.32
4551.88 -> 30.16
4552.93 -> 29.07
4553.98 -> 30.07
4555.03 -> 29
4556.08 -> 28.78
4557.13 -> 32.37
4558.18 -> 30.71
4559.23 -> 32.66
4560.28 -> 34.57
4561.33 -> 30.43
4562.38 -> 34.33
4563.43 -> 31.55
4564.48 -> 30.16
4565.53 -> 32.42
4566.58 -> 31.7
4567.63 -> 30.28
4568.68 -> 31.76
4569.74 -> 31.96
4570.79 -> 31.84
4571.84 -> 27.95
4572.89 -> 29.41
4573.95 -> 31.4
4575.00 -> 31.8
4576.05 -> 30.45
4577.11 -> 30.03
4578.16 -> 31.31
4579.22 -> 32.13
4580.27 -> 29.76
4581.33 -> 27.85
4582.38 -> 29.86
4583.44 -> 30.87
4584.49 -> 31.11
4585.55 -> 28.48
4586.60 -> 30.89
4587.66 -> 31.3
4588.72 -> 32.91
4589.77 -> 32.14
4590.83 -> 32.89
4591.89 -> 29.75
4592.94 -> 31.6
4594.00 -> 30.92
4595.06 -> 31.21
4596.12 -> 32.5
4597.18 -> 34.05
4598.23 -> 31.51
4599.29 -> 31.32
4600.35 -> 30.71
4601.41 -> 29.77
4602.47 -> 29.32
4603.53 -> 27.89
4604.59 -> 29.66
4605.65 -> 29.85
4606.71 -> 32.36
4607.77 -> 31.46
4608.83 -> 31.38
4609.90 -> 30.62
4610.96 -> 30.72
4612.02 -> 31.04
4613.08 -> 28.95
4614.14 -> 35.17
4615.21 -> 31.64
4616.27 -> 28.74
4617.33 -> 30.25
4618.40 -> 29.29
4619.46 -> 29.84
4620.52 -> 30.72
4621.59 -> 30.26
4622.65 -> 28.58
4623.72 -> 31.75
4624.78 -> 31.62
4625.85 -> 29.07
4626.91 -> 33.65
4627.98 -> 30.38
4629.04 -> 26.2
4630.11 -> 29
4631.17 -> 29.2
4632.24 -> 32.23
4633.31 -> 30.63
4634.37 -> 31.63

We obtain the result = 0.5 A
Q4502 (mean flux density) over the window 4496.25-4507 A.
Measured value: 31.3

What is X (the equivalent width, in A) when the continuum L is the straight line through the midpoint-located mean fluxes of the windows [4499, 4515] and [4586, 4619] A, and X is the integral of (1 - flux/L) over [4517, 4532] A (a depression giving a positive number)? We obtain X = 0.9 A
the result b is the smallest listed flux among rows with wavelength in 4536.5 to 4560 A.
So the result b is 26.62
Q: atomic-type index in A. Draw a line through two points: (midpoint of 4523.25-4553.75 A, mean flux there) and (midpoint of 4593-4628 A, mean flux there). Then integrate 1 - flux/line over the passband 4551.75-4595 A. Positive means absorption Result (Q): -1.2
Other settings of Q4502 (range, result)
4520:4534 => 29.2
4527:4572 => 30.2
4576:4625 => 30.8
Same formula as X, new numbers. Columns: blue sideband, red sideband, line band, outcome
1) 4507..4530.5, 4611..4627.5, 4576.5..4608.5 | -0.27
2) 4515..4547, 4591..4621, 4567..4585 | -0.07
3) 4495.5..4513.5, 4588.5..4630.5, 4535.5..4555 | 0.66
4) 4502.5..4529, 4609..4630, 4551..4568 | -0.30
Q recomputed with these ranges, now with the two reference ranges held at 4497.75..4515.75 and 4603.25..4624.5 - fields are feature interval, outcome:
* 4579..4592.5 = 0.01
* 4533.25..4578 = 0.70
